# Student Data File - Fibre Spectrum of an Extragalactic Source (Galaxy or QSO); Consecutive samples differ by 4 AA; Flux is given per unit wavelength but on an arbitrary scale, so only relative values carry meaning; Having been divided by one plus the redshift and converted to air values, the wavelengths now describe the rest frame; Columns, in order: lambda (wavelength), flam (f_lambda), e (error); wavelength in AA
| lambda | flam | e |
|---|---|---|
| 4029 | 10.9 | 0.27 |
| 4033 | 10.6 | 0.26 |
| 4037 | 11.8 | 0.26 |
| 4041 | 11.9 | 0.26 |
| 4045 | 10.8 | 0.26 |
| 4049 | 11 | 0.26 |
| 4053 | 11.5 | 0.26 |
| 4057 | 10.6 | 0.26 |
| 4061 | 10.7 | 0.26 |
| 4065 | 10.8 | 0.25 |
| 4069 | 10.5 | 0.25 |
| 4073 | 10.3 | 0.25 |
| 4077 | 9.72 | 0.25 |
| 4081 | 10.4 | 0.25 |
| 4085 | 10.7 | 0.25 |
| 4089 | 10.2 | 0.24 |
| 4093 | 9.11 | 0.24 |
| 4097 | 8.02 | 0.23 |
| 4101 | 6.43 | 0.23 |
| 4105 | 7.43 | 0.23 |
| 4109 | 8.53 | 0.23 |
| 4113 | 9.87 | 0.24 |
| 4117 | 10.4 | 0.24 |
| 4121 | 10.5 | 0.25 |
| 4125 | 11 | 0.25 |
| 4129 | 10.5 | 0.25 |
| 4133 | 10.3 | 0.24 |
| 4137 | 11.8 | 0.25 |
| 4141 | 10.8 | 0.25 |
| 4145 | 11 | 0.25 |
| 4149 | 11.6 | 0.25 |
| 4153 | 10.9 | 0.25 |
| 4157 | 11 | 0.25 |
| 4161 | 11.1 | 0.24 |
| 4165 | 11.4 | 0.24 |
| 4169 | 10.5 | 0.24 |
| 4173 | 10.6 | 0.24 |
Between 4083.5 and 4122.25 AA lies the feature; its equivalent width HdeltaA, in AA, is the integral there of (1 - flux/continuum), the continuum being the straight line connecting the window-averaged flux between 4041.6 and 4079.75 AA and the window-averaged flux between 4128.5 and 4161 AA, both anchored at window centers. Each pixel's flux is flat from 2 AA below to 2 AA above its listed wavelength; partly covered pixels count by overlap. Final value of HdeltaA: 6.4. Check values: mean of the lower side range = 10.7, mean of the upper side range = 11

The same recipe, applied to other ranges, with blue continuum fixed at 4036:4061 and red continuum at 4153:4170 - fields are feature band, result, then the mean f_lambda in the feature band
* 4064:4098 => 3.49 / 10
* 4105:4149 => 2.74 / 10.4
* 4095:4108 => 4.36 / 7.39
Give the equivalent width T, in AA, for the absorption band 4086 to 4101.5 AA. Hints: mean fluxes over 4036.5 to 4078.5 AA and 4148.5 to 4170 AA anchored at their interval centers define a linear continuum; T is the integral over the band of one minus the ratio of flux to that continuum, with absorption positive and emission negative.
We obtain 3.1 AA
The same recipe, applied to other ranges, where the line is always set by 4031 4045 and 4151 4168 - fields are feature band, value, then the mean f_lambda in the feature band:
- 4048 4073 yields 1.09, 10.8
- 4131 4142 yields 0.13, 11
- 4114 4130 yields 0.85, 10.6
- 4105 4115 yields 2.09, 8.85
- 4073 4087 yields 1.21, 10.3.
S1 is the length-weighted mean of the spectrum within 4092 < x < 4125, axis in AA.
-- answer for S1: 8.91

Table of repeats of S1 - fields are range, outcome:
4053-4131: 9.82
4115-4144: 10.8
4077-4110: 8.91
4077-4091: 10.3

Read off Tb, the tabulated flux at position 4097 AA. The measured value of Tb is 8.02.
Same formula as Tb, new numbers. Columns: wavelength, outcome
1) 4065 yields 10.8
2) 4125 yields 11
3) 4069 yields 10.5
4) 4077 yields 9.72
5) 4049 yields 11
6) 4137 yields 11.8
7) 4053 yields 11.5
